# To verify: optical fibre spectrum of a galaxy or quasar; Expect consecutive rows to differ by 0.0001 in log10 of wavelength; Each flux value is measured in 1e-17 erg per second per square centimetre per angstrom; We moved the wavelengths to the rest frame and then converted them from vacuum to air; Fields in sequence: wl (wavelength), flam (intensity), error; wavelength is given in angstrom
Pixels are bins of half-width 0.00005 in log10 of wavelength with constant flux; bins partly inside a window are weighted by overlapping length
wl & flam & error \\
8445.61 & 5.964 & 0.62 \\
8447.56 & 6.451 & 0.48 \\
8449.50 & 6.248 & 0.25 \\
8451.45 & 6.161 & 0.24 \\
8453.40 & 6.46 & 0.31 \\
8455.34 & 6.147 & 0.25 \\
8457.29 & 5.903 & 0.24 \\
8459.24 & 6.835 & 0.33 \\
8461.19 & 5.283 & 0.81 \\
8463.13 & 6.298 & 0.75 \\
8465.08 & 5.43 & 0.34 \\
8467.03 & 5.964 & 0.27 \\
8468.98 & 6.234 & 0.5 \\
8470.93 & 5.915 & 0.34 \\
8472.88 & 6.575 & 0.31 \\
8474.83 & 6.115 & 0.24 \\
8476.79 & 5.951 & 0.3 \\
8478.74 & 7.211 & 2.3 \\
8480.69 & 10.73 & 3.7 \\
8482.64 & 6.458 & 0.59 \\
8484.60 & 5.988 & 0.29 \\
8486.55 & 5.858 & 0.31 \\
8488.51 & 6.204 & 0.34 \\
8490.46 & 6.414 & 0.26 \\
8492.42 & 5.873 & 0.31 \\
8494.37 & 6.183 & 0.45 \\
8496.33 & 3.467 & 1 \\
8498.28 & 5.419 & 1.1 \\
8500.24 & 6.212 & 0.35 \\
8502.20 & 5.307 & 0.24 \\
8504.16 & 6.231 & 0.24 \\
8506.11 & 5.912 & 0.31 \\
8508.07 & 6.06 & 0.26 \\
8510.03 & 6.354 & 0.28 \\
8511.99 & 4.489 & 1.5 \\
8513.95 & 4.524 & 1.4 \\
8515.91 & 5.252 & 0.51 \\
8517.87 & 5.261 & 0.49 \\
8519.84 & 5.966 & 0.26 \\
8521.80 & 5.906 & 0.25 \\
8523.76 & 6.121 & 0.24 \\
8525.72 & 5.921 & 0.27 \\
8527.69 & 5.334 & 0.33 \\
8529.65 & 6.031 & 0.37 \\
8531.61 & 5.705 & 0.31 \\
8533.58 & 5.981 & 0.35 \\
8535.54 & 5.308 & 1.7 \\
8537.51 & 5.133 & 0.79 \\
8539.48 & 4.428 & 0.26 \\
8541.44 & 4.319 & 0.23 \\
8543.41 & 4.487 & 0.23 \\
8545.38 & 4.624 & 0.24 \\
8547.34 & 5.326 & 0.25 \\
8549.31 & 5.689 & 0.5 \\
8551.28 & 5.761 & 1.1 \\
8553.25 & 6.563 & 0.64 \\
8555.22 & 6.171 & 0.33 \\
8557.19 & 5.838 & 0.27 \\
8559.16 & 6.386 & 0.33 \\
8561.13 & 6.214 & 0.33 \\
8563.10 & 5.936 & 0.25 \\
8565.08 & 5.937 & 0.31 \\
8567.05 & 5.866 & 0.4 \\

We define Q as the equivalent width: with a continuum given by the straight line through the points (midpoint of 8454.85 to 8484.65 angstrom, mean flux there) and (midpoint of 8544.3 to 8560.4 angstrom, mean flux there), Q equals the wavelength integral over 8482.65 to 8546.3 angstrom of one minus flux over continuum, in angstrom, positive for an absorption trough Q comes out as 6.1 angstrom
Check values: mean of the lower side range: 6.46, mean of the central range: 5.52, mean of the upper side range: 5.8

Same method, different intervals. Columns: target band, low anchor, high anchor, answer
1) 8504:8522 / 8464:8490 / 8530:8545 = 0.33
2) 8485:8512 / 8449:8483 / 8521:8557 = 1.15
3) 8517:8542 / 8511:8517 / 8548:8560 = -1.32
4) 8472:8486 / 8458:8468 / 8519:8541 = -2.62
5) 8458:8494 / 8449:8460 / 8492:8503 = -3.58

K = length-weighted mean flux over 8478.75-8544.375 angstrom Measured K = 5.74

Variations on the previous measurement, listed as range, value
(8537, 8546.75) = 4.6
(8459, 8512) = 6.13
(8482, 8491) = 6.16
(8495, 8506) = 5.4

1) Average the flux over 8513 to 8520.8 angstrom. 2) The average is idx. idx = 5.25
